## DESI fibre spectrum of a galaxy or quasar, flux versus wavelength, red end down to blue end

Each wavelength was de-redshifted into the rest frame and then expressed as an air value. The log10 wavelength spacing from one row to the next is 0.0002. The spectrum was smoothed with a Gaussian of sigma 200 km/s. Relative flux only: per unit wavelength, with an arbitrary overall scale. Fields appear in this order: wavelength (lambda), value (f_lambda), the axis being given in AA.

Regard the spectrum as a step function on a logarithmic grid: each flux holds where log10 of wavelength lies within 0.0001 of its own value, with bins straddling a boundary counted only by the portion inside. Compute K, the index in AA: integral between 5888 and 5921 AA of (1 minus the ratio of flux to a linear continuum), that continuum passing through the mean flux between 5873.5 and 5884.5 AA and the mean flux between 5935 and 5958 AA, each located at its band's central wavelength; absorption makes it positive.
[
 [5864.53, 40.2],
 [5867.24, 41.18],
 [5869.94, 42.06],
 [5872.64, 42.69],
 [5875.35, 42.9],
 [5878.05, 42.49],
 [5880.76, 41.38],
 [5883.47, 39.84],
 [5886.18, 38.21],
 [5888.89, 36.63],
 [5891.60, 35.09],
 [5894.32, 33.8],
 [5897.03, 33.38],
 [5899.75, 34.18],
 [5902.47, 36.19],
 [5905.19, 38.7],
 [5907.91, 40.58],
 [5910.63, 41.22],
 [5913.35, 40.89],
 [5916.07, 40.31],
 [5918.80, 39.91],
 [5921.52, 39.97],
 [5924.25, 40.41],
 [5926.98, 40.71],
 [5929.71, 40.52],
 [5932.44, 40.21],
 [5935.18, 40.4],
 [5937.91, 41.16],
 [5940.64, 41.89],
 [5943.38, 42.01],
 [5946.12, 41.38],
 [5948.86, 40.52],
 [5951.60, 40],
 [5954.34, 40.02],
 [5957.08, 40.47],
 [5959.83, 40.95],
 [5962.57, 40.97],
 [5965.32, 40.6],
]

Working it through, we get 3.00 AA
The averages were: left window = 41.7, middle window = 37.7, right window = 40.9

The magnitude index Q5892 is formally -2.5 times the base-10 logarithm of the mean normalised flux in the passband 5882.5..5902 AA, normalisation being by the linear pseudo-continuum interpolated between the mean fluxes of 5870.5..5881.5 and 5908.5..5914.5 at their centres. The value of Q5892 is 0.17 mag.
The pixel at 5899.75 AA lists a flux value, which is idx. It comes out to 34.18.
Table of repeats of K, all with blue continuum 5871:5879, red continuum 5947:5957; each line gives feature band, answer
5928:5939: 0.1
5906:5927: 0.5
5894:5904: 1.8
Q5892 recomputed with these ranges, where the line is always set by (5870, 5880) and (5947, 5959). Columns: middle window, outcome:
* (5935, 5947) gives -0.021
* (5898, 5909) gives 0.126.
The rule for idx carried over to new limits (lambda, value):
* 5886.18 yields 38.21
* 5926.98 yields 40.71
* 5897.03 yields 33.38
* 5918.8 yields 39.91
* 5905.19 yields 38.7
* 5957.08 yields 40.47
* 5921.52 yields 39.97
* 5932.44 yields 40.21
